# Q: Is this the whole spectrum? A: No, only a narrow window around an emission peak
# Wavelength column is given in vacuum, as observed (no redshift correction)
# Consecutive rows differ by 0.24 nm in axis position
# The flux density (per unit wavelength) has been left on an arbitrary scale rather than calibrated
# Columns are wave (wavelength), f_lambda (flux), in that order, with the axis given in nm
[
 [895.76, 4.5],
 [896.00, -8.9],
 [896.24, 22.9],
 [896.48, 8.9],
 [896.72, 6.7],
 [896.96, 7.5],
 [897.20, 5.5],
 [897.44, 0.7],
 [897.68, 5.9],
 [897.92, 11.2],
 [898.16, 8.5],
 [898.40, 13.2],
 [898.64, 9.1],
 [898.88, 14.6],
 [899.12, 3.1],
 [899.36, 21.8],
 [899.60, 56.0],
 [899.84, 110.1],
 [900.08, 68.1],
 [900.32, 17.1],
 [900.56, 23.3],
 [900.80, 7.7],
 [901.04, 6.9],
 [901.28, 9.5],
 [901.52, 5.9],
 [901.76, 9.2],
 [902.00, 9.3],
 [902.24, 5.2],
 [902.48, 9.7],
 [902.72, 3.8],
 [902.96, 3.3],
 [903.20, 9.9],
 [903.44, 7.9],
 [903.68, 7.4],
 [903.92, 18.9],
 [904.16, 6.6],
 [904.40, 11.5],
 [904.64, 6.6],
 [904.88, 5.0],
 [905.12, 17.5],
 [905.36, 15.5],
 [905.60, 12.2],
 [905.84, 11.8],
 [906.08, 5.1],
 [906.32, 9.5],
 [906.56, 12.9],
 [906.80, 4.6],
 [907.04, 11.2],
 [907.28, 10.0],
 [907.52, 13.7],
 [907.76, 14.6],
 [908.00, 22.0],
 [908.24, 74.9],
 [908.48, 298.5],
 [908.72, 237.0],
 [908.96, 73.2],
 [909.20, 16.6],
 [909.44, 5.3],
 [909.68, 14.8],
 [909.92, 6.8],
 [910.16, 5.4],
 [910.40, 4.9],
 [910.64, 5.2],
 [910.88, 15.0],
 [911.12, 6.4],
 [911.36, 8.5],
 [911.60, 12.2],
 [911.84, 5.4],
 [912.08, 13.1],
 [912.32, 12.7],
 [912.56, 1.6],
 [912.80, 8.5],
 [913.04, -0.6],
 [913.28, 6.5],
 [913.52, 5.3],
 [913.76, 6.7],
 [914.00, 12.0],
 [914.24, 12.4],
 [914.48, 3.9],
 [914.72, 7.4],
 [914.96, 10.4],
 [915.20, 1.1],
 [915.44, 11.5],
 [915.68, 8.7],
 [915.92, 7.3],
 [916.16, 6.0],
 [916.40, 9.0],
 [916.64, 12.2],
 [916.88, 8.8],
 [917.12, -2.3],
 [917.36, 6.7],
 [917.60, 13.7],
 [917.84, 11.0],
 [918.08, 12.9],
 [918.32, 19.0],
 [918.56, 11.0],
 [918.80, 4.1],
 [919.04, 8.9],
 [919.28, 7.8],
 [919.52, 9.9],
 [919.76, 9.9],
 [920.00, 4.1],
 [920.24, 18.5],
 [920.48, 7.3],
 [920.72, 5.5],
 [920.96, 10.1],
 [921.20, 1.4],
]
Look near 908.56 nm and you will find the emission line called [O III]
